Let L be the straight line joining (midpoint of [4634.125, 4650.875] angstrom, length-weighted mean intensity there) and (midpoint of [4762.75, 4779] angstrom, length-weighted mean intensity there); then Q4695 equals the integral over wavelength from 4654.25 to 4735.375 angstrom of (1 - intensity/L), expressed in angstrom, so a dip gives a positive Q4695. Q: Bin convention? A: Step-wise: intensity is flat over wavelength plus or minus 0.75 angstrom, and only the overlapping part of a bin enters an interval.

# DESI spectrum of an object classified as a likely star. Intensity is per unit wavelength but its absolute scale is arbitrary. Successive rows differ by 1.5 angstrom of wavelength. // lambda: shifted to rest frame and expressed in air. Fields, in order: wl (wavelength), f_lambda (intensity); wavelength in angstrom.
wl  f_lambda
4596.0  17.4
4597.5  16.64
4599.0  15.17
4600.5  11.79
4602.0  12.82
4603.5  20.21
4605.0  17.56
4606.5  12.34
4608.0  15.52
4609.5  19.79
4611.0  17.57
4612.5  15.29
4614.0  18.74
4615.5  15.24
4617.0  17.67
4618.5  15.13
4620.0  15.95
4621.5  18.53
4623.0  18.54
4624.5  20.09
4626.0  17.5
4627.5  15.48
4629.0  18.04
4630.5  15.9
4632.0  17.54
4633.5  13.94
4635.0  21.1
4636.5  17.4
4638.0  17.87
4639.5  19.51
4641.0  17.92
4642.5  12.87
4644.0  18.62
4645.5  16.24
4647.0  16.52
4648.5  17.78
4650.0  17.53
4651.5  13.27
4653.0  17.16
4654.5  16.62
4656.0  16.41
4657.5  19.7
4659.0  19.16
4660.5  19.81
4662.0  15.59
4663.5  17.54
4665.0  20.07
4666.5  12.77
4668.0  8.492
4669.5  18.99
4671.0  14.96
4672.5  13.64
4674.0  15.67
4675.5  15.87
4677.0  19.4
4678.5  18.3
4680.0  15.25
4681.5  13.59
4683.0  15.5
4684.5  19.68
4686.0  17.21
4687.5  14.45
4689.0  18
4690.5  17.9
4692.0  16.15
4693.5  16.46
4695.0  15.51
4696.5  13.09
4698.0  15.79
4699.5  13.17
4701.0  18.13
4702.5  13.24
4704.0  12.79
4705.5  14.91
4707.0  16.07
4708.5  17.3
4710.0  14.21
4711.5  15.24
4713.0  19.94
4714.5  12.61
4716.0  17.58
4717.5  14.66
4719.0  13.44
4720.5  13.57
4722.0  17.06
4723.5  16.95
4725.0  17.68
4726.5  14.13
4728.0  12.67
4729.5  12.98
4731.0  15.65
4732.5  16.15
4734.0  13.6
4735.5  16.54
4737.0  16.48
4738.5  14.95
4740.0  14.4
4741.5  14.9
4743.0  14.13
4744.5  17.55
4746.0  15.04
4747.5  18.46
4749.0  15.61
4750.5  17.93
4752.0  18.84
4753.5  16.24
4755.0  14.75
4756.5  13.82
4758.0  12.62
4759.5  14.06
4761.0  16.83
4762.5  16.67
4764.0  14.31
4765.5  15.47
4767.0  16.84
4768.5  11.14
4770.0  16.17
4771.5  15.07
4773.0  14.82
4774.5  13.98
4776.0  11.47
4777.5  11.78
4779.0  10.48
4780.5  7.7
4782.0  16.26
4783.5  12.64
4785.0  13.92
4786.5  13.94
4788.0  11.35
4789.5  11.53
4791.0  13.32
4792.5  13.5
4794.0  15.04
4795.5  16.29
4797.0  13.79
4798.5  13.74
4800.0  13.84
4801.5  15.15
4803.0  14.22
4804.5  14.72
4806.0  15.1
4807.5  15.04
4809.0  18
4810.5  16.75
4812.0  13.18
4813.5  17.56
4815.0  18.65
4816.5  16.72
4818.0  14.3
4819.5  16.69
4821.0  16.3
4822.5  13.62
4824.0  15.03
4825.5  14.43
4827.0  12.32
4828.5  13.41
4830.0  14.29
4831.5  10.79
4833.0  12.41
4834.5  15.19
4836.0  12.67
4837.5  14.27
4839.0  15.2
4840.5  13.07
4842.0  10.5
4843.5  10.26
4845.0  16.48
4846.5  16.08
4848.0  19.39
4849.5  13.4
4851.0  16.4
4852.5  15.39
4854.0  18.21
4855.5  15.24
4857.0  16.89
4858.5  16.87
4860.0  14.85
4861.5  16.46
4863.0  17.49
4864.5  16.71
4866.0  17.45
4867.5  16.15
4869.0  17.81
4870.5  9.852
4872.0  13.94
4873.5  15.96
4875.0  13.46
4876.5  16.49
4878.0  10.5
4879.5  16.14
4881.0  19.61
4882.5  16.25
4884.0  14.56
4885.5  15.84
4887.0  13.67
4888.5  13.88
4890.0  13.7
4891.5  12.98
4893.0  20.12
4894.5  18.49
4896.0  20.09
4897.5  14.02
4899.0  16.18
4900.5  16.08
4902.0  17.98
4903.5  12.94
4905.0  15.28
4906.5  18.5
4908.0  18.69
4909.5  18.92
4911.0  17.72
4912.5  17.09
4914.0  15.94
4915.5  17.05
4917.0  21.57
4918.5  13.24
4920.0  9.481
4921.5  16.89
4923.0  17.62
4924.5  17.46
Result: 1.3 angstrom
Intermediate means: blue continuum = 17.5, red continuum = 14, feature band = 15.8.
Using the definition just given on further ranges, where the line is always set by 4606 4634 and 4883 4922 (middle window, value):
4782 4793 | 2.2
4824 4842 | 3.2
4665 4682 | 1.3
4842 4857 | 0.8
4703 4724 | 1.5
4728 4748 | 1.5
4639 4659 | -0.3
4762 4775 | 1.2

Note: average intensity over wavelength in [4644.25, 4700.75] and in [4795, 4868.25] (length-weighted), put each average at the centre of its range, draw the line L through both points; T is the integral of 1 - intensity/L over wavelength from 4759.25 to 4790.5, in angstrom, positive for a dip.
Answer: 3.9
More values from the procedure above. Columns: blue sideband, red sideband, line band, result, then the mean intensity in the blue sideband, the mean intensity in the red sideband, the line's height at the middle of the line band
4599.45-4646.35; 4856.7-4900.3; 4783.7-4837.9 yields 5.3 angstrom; 16.9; 15.7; 16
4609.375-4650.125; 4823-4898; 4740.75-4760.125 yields 0.5 angstrom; 17.3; 15.1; 16.1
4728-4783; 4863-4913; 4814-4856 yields 2.2 angstrom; 14.8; 16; 15.5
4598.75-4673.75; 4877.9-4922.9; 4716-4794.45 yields 8.8 angstrom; 16.7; 16.2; 16.5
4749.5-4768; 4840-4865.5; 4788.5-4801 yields 1.4 angstrom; 15.6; 15.6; 15.6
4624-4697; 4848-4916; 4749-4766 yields 0.9 angstrom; 16.7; 16.1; 16.4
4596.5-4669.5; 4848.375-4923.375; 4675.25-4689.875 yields -0.1 angstrom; 16.8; 16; 16.6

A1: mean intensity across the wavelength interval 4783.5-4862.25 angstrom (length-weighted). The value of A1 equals 14.7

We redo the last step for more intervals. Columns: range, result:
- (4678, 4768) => 15.6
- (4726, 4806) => 14.5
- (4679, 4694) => 16.4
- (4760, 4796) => 13.8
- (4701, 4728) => 15.4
